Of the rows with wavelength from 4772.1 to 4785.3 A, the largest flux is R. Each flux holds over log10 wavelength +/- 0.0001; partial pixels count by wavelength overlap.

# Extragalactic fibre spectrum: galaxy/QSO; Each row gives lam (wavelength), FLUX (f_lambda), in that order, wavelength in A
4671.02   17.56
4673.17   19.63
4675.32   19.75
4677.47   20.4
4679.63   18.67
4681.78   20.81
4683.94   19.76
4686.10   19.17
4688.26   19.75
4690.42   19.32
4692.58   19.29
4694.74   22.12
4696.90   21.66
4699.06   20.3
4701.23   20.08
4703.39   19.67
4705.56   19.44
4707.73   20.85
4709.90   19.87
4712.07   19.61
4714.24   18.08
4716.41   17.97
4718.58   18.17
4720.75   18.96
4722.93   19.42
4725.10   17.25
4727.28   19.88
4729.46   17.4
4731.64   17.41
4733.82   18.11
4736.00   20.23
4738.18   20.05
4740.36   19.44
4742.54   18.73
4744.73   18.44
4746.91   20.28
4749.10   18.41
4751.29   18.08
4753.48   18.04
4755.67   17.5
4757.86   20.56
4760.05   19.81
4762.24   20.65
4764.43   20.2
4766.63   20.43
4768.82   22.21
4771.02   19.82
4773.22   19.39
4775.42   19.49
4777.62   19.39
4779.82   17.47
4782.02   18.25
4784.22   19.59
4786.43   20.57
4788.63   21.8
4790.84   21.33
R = 19.59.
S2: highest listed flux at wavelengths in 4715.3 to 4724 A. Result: 19.42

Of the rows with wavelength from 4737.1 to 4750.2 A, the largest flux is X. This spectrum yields 20.28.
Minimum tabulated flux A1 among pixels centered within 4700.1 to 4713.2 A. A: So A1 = 19.44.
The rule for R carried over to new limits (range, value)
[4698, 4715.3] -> 20.85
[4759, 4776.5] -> 22.21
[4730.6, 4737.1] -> 20.23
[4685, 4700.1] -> 22.12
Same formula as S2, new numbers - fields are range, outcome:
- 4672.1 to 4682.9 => 20.81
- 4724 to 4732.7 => 19.88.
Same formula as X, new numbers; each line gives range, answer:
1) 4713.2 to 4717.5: 18.08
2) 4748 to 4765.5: 20.65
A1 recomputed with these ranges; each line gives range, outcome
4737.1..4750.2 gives 18.41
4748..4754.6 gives 18.04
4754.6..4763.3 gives 17.5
